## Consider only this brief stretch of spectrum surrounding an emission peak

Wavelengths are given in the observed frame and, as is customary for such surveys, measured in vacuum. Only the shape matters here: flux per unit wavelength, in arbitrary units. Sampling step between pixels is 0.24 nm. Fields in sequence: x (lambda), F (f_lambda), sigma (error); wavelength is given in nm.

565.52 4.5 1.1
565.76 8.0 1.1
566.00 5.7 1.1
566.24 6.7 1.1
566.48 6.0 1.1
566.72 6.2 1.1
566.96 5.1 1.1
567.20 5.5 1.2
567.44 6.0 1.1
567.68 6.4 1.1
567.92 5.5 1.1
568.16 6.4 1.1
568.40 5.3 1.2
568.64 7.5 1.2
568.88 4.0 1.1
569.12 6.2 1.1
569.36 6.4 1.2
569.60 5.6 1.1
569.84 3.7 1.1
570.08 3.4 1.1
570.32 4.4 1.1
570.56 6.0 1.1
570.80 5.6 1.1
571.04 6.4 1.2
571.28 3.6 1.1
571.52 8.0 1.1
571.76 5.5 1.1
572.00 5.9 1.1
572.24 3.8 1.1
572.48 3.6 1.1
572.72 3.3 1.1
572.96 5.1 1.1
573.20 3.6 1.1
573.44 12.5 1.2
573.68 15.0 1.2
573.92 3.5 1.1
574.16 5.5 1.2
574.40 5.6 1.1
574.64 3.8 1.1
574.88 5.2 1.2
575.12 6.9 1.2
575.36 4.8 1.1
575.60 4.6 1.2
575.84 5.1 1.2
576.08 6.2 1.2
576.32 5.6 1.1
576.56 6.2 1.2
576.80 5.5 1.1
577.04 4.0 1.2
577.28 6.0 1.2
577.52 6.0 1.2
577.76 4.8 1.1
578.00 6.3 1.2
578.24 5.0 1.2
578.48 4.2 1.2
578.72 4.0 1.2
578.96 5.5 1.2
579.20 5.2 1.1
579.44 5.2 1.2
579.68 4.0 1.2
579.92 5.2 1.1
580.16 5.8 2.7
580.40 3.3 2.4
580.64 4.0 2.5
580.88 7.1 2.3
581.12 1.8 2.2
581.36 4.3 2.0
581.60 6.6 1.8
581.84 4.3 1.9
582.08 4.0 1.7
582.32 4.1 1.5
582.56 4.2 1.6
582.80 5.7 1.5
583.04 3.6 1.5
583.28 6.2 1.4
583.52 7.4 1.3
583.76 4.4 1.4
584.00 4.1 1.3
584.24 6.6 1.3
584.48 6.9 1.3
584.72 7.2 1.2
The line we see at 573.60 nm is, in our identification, H-beta 4861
